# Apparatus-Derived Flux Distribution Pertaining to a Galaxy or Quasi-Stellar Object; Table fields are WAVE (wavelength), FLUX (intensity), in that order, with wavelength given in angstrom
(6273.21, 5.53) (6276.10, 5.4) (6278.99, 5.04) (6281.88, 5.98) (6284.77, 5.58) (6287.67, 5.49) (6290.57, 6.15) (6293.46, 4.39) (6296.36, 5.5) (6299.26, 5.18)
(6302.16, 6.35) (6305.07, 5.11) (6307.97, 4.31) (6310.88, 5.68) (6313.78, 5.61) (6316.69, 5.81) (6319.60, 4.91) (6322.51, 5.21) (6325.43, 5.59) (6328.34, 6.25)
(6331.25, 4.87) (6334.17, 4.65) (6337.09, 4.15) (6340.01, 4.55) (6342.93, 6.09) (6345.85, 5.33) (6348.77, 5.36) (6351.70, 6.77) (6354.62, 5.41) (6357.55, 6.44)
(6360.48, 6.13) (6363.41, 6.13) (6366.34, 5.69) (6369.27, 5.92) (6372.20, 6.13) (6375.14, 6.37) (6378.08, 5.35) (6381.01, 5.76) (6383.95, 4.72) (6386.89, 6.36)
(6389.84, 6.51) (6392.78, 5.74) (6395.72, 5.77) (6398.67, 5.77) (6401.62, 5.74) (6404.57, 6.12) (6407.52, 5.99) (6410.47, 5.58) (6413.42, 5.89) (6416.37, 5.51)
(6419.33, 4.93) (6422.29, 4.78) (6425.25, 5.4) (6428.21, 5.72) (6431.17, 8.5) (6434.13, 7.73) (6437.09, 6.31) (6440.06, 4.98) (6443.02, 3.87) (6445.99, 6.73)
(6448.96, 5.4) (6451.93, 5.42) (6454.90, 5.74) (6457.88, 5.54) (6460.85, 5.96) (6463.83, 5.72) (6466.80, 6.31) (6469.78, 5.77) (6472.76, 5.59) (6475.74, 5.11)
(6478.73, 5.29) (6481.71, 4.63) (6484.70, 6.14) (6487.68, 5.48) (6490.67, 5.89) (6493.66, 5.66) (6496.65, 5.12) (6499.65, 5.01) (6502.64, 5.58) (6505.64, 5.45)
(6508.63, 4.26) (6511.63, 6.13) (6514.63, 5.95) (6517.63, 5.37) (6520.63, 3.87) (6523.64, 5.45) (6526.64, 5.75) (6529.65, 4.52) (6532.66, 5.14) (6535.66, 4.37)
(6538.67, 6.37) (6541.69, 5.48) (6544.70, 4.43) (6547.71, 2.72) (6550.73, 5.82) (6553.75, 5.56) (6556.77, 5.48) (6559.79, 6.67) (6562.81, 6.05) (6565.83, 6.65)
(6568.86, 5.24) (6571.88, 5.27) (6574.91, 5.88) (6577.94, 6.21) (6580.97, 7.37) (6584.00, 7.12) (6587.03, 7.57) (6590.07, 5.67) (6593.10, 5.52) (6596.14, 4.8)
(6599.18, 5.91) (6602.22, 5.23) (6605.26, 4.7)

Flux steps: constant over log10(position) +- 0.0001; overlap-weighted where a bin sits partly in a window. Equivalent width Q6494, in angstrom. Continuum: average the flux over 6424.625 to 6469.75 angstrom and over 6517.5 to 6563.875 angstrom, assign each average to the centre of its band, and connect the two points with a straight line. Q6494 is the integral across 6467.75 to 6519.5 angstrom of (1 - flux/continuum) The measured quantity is 1.3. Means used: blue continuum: 5.96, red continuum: 5.18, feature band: 5.43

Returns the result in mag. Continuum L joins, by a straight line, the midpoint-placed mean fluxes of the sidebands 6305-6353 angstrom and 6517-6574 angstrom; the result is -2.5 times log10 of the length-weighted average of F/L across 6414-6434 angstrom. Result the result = -0.12 mag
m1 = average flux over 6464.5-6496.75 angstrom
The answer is 5.57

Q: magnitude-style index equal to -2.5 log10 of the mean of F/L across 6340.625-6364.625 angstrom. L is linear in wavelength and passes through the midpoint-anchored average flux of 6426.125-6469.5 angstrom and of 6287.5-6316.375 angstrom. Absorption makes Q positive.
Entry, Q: -0.06 mag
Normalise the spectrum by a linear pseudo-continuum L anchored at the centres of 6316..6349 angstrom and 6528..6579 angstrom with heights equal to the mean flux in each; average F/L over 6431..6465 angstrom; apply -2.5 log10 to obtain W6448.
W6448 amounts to -0.11 mag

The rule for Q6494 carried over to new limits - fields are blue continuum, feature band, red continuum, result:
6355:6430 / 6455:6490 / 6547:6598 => 1.4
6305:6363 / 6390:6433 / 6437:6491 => -2.8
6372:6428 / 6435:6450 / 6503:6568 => 0.1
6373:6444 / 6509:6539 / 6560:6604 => 3.8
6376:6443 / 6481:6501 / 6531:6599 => 1.1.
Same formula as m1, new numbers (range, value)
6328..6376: 5.64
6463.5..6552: 5.27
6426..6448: 6.21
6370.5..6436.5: 5.93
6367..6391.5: 5.88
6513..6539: 5.15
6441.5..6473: 5.64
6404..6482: 5.74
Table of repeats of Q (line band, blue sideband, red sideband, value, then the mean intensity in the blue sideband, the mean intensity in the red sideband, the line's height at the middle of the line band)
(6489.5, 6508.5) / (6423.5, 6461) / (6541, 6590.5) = 0.10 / 5.94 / 5.85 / 5.9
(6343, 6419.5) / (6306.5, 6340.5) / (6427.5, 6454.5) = -0.05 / 5.15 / 6.07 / 5.6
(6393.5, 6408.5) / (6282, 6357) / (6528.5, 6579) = -0.09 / 5.4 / 5.4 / 5.4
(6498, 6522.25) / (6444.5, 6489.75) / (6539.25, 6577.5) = 0.08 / 5.66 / 5.48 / 5.57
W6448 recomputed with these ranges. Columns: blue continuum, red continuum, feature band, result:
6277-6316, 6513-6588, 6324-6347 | 0.05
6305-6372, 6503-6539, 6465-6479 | -0.07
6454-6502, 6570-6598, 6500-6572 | 0.11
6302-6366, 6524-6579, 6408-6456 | -0.07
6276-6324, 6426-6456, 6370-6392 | -0.02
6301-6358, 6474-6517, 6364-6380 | -0.10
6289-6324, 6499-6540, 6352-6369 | -0.13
